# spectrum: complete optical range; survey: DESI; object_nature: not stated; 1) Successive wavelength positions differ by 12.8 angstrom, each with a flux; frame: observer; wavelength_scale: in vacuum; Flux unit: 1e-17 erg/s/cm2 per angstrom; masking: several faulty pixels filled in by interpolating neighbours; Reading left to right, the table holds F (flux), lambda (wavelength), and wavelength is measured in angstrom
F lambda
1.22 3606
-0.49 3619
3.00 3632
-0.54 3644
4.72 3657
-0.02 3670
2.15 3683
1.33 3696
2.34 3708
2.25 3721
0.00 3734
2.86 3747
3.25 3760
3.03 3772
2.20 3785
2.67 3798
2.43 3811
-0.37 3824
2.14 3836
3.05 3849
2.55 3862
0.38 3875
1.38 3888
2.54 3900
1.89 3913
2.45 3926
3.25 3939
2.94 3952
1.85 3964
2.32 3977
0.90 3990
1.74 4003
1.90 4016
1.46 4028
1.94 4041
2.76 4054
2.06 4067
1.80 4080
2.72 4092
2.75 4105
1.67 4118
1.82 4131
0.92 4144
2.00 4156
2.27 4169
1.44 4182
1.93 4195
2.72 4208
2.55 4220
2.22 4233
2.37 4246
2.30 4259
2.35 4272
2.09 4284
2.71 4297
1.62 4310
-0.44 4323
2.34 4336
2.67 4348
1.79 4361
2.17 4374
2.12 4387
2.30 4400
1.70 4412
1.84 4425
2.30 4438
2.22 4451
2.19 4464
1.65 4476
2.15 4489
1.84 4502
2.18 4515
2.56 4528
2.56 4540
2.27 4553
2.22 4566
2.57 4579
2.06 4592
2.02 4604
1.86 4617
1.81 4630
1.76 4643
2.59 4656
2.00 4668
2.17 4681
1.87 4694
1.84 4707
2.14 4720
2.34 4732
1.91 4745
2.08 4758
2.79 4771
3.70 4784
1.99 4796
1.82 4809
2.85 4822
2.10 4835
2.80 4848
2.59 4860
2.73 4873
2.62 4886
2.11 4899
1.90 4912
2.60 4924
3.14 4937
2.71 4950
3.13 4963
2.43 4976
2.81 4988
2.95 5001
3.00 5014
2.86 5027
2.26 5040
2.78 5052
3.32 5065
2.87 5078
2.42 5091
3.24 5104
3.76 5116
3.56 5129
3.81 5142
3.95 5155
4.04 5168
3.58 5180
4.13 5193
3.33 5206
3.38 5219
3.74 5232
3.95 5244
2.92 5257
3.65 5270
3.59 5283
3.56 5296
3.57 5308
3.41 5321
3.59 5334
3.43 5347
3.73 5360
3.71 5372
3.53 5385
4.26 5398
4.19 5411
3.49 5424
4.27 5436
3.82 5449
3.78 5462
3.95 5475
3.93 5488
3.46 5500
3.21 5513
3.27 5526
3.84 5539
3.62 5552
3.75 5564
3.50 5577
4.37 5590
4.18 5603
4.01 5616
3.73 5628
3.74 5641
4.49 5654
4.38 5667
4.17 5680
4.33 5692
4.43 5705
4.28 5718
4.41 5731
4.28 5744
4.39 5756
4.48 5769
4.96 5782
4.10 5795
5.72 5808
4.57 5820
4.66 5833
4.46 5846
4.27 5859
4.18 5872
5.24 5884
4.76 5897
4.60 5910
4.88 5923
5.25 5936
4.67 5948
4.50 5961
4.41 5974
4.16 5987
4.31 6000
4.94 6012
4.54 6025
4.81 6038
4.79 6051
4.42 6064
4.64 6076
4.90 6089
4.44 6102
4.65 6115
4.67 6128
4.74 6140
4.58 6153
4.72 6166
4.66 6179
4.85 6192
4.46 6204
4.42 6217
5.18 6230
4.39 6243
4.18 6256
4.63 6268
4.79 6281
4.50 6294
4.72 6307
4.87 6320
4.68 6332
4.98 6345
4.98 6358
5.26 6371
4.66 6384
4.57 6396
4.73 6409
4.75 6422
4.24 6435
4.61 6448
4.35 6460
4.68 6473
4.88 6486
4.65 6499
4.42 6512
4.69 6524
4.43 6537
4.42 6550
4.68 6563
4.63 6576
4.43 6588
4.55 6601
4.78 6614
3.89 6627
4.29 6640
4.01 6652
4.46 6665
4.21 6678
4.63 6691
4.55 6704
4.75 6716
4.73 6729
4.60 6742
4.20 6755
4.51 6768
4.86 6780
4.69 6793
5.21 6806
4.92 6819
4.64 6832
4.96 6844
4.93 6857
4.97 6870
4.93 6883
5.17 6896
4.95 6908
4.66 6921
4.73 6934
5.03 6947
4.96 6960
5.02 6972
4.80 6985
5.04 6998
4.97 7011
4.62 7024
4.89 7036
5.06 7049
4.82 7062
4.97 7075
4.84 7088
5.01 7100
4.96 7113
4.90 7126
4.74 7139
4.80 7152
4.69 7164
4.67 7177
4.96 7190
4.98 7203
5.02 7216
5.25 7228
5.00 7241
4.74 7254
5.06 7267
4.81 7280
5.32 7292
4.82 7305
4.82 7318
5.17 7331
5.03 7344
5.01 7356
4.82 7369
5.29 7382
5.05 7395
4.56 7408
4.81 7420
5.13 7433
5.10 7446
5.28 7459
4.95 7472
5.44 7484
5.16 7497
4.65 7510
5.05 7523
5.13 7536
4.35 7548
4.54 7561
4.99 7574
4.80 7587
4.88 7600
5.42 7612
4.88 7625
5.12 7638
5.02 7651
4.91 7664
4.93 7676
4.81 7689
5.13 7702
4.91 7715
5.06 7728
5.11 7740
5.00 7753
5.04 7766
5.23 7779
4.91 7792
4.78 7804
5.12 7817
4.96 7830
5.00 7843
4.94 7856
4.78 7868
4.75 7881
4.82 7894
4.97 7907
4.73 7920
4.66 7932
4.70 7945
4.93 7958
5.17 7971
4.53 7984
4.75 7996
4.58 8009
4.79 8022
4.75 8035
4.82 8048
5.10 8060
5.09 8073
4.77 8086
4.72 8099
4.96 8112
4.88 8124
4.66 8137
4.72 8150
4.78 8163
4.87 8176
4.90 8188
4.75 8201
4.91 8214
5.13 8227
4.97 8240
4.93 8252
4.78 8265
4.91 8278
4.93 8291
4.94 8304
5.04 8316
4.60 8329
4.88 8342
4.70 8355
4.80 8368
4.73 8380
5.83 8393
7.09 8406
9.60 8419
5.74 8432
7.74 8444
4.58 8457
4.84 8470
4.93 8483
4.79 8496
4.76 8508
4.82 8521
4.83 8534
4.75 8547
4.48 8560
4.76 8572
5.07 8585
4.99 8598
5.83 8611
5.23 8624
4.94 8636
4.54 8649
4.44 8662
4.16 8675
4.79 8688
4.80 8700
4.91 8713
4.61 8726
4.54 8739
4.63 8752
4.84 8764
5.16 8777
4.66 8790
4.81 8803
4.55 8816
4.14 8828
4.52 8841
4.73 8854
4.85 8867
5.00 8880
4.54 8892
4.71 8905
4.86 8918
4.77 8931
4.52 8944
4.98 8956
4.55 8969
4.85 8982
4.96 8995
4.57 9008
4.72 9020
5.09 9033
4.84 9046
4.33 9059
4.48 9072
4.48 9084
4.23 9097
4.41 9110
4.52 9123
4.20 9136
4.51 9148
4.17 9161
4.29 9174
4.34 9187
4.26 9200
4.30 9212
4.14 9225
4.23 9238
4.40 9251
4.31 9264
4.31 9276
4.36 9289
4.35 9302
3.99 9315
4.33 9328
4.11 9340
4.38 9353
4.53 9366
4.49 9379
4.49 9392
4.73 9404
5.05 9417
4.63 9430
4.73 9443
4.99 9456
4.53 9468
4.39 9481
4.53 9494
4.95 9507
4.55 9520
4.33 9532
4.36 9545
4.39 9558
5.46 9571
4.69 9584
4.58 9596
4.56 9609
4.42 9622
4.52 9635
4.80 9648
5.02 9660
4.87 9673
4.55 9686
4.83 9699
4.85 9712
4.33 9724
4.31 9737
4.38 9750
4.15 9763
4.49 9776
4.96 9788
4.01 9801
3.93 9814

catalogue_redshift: 0.28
